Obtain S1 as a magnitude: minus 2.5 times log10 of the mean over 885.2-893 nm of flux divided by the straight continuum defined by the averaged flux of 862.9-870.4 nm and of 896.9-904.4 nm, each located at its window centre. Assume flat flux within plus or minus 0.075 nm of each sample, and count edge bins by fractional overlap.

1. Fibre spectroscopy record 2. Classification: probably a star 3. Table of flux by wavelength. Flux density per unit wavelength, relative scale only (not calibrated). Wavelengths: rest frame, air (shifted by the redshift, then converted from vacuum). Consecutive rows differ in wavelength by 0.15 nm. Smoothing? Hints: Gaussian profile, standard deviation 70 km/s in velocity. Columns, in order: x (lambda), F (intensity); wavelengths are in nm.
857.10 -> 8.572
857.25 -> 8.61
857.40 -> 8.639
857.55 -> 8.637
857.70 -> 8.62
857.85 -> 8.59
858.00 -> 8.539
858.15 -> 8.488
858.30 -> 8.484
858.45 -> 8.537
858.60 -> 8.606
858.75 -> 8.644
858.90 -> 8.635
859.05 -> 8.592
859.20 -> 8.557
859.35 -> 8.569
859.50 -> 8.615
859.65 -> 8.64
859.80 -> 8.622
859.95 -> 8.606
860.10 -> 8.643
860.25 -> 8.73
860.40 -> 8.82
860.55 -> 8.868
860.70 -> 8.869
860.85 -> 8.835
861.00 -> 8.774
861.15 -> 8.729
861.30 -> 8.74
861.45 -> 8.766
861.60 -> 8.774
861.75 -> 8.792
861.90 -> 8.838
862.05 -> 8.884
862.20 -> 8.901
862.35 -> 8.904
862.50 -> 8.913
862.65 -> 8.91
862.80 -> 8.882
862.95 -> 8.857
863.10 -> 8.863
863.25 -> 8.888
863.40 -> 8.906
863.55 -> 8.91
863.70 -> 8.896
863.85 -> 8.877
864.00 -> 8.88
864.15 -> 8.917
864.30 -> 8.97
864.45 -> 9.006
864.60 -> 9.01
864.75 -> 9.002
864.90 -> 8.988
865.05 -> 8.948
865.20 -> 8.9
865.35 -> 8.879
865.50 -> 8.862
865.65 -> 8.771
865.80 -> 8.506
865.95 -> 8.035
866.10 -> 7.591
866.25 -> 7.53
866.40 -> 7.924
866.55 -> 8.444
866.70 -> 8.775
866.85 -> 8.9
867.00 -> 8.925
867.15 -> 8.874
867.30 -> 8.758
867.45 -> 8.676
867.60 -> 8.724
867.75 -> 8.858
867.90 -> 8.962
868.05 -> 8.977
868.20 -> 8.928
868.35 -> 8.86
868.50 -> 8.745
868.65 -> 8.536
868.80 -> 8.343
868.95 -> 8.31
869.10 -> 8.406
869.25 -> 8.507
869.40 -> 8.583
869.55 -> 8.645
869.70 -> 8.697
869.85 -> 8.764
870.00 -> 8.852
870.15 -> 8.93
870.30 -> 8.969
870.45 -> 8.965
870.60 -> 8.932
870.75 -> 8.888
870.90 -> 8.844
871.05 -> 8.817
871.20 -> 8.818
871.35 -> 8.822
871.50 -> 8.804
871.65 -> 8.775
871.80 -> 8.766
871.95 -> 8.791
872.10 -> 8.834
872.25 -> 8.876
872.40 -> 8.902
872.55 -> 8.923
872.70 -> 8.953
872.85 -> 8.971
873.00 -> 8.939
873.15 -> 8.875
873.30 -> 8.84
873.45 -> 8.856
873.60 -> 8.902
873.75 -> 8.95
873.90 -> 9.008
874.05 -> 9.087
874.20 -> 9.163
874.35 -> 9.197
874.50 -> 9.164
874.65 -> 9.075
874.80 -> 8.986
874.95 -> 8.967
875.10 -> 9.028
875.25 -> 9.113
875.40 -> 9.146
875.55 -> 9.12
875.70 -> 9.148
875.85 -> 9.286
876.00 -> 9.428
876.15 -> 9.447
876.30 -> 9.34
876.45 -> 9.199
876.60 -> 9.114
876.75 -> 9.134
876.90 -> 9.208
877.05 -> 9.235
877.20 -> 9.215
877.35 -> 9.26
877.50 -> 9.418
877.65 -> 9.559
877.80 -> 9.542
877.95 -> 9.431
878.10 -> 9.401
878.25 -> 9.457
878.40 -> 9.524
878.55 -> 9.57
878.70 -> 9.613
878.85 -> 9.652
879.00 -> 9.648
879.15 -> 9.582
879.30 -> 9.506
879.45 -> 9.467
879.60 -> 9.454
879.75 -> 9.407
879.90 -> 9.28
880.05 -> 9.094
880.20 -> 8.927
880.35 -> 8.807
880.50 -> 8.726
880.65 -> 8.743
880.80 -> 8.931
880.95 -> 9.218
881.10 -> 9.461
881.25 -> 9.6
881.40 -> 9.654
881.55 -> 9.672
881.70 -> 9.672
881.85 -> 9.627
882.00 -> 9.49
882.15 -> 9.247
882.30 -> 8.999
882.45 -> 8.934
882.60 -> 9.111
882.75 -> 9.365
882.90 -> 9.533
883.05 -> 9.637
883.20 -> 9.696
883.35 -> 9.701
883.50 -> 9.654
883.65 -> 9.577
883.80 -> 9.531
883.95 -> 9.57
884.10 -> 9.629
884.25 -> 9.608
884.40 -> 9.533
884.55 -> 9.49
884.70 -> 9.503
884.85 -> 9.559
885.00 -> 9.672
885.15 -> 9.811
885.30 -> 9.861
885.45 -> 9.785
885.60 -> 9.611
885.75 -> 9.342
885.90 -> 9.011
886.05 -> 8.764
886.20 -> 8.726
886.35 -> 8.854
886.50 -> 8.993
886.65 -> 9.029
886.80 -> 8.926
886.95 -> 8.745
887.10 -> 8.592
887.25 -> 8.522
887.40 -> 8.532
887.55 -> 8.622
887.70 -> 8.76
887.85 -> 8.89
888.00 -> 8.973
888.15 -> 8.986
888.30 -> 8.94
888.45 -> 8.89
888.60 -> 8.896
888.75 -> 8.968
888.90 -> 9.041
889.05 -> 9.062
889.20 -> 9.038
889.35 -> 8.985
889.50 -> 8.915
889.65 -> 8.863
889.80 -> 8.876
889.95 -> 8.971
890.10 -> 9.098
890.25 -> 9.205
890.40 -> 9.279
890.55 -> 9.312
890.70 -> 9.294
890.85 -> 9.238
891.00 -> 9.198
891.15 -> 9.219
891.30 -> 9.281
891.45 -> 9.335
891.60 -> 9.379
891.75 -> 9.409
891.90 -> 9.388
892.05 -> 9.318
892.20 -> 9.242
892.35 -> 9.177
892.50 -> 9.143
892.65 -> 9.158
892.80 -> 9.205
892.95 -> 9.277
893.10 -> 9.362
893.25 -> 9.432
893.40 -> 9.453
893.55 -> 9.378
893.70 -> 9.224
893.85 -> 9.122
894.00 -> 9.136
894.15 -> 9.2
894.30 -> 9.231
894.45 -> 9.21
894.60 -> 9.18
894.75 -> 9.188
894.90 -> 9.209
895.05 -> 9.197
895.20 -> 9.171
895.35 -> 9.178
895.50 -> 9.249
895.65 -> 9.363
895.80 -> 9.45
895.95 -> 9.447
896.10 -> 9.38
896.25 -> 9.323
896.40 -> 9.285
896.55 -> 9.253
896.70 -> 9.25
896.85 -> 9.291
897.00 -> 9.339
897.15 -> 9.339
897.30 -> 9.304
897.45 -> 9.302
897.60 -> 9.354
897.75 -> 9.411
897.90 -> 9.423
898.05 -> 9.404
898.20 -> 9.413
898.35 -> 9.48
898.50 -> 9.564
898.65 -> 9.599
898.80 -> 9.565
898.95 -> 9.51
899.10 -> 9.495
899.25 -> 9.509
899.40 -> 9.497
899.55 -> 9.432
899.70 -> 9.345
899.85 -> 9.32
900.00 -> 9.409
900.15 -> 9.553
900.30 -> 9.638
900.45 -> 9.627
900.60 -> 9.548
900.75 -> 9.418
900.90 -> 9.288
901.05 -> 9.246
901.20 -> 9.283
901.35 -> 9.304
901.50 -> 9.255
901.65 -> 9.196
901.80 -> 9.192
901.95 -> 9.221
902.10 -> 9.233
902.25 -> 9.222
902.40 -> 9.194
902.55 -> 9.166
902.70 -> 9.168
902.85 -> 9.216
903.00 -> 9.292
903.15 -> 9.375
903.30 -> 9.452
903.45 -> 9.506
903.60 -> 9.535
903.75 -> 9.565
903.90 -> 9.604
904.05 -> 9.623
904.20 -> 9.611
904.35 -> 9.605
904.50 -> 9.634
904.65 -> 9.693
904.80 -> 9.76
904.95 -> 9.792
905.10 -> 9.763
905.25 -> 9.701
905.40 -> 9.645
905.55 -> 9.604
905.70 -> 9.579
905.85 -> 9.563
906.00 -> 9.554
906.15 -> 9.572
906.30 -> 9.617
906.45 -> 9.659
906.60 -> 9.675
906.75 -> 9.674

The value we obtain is 0.01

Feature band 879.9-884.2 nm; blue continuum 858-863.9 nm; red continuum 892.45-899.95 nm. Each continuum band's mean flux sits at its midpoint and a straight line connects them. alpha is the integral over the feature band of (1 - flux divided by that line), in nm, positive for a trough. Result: -0.12 nm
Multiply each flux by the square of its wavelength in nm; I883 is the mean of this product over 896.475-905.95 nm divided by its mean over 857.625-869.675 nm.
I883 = 1.18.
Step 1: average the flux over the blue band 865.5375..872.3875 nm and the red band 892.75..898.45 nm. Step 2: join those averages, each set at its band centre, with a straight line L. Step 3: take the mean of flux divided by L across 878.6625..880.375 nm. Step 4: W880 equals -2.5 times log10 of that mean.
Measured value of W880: -0.05 mag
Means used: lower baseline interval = 8.68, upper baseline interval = 9.3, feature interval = 9.38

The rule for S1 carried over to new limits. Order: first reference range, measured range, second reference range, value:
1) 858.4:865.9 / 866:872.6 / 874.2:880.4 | 0.04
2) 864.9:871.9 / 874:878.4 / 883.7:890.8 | -0.04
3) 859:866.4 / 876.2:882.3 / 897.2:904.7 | -0.04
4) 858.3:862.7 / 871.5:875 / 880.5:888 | 0.01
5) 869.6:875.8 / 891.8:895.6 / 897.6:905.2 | 0.01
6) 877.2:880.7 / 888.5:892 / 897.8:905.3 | 0.03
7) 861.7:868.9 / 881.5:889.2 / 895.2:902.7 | -0.01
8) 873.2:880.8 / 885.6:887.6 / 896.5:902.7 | 0.05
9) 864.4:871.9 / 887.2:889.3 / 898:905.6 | 0.03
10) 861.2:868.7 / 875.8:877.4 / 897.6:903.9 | -0.03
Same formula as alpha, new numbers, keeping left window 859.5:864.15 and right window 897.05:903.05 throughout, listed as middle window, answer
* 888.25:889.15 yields 0.02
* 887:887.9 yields 0.05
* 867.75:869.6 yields 0.05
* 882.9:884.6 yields -0.09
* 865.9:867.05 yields 0.08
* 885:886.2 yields -0.03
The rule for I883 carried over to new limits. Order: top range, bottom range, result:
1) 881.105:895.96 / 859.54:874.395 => 1.10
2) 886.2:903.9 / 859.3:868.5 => 1.13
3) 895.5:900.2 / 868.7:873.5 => 1.14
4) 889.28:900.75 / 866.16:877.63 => 1.10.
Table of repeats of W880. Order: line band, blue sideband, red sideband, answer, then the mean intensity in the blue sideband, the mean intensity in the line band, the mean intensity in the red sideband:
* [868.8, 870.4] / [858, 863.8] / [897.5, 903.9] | 0.03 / 8.75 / 8.66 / 9.39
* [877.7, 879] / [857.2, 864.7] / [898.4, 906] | -0.06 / 8.76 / 9.53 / 9.46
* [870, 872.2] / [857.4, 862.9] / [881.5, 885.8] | 0.03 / 8.71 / 8.85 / 9.53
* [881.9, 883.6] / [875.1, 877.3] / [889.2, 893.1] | -0.02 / 9.22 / 9.4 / 9.19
